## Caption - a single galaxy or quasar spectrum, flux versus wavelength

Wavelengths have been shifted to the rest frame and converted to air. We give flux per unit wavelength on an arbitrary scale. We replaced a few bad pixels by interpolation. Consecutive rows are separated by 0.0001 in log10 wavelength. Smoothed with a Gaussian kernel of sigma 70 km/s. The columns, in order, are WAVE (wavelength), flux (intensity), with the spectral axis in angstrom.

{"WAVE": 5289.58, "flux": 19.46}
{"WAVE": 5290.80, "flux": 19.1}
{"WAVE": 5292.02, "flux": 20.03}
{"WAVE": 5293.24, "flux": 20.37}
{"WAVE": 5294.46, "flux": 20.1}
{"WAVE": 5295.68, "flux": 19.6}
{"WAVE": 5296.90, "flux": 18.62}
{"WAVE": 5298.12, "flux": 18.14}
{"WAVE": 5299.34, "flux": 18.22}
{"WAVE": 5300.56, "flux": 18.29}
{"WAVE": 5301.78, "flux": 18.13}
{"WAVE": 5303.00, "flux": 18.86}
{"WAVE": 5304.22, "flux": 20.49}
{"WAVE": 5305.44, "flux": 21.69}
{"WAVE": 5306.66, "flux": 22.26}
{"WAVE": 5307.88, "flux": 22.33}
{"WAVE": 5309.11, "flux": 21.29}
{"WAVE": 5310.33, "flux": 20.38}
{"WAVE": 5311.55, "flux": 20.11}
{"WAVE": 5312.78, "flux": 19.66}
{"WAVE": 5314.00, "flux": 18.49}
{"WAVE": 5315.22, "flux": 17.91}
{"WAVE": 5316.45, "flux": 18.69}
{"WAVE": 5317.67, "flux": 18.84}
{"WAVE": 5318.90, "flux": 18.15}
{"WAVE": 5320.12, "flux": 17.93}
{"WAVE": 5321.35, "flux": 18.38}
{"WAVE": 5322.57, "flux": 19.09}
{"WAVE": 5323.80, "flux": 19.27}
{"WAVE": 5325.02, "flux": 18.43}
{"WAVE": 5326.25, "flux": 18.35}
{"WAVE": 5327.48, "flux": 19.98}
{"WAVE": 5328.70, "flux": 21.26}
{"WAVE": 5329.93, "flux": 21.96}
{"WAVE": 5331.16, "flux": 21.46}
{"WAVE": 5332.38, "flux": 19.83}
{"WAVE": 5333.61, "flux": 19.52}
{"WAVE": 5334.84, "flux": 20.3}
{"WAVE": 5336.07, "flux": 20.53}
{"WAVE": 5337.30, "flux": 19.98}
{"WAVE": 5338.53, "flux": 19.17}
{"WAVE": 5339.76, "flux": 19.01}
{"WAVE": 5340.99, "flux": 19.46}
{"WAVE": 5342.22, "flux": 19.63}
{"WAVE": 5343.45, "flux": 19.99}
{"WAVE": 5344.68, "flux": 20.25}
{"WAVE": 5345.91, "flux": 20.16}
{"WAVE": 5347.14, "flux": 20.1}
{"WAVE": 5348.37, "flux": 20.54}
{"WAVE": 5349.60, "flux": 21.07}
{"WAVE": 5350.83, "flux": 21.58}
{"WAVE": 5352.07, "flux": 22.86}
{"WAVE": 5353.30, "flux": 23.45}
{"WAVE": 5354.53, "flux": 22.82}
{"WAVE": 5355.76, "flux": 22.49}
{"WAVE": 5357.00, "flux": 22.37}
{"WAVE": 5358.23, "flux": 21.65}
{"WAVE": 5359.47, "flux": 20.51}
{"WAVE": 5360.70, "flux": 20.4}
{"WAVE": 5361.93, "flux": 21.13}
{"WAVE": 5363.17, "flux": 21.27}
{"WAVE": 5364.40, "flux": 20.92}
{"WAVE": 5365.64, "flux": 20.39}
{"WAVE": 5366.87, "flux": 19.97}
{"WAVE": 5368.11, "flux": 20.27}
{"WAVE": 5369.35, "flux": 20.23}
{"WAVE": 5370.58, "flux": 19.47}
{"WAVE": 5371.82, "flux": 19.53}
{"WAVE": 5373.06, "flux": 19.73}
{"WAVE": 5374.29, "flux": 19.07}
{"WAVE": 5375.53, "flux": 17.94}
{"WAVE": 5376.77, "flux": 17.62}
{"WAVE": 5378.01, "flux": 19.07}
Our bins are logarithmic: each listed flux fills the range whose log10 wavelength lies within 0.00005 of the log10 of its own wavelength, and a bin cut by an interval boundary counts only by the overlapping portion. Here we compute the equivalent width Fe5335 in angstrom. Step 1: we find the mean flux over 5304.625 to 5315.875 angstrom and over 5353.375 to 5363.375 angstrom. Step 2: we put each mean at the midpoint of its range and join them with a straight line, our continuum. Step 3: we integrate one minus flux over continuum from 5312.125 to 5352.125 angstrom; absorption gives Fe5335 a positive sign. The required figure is 2.5 angstrom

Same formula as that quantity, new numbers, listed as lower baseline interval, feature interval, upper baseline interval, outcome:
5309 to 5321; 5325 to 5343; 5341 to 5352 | -0.06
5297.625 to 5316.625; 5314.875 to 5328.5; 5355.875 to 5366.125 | 0.93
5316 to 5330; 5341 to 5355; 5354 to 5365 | -0.19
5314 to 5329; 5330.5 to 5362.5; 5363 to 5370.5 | -1.78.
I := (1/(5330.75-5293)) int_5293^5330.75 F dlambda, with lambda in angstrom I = 19.5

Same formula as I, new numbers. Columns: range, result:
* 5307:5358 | 20.2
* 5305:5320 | 19.9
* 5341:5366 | 21.1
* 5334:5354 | 20.5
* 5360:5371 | 20.5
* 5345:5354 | 21.4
